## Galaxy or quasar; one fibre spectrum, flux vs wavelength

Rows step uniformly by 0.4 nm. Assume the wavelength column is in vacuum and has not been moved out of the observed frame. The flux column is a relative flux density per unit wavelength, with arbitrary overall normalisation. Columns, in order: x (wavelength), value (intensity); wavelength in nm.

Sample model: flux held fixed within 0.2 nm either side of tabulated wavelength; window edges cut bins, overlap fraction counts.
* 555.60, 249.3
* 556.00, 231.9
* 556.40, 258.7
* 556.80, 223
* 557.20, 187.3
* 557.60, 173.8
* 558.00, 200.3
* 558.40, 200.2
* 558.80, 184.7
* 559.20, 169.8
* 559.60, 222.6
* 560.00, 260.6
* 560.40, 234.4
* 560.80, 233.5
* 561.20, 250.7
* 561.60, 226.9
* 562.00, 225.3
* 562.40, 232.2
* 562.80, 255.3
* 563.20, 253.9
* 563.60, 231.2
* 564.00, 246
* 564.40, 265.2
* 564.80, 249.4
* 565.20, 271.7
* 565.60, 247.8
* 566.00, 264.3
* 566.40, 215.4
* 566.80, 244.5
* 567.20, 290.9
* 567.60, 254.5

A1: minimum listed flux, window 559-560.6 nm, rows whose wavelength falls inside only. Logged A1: 169.8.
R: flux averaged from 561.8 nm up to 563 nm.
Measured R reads 238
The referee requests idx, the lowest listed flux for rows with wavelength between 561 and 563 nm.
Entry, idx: 225.3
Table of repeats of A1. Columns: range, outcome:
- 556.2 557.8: 173.8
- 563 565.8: 231.2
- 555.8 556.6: 231.9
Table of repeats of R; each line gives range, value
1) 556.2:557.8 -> 211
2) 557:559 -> 189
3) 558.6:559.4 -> 177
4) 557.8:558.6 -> 200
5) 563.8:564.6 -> 256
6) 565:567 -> 249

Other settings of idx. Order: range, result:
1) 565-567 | 215.4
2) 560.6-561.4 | 233.5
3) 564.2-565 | 249.4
